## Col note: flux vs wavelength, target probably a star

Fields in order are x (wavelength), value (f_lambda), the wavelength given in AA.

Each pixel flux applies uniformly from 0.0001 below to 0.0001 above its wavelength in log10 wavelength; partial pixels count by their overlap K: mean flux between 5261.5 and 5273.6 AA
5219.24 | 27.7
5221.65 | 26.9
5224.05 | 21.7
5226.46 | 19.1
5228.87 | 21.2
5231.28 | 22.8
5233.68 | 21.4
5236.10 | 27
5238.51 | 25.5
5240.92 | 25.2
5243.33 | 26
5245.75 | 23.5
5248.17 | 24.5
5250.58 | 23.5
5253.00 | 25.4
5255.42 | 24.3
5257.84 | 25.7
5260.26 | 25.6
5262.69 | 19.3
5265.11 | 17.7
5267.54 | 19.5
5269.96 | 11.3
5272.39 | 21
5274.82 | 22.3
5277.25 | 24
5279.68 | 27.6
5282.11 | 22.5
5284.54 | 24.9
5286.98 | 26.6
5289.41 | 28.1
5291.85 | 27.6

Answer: 17.8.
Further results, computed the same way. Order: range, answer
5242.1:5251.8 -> 24.4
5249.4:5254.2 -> 24.4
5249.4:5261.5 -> 24.9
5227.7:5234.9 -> 21.8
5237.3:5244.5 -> 25.6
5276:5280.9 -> 25.8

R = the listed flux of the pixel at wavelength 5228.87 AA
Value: 21.2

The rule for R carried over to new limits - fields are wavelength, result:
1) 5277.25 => 24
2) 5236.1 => 27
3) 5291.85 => 27.6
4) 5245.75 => 23.5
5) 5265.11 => 17.7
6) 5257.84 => 25.7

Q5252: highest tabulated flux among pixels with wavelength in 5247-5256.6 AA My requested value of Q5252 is 25.4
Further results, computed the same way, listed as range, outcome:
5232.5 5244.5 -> 27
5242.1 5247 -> 26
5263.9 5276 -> 22.3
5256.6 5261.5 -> 25.7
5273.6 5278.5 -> 24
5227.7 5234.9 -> 22.8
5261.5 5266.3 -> 19.3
